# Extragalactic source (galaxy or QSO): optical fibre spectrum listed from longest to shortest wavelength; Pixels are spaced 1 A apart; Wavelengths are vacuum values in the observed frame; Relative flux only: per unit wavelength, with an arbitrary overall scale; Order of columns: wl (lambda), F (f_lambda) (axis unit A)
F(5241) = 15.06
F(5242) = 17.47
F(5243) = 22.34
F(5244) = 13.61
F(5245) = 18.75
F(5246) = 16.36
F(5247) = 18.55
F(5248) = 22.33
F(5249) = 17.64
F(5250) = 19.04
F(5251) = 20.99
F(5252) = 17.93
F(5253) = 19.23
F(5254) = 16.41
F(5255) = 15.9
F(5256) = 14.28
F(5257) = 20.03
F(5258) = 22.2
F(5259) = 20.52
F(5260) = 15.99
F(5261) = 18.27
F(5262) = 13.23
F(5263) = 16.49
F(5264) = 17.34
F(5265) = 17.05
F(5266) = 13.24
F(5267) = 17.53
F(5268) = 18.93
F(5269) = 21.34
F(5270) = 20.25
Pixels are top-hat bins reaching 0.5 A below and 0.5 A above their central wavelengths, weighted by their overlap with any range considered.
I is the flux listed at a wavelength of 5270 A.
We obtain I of 20.25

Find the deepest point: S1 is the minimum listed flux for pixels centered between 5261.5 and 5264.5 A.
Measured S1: 13.23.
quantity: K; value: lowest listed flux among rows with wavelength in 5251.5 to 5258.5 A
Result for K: 14.28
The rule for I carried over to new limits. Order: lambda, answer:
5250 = 19.04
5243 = 22.34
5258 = 22.2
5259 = 20.52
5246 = 16.36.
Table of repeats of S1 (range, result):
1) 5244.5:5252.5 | 16.36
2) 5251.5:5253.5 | 17.93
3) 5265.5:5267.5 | 13.24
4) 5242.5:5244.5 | 13.61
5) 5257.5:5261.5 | 15.99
